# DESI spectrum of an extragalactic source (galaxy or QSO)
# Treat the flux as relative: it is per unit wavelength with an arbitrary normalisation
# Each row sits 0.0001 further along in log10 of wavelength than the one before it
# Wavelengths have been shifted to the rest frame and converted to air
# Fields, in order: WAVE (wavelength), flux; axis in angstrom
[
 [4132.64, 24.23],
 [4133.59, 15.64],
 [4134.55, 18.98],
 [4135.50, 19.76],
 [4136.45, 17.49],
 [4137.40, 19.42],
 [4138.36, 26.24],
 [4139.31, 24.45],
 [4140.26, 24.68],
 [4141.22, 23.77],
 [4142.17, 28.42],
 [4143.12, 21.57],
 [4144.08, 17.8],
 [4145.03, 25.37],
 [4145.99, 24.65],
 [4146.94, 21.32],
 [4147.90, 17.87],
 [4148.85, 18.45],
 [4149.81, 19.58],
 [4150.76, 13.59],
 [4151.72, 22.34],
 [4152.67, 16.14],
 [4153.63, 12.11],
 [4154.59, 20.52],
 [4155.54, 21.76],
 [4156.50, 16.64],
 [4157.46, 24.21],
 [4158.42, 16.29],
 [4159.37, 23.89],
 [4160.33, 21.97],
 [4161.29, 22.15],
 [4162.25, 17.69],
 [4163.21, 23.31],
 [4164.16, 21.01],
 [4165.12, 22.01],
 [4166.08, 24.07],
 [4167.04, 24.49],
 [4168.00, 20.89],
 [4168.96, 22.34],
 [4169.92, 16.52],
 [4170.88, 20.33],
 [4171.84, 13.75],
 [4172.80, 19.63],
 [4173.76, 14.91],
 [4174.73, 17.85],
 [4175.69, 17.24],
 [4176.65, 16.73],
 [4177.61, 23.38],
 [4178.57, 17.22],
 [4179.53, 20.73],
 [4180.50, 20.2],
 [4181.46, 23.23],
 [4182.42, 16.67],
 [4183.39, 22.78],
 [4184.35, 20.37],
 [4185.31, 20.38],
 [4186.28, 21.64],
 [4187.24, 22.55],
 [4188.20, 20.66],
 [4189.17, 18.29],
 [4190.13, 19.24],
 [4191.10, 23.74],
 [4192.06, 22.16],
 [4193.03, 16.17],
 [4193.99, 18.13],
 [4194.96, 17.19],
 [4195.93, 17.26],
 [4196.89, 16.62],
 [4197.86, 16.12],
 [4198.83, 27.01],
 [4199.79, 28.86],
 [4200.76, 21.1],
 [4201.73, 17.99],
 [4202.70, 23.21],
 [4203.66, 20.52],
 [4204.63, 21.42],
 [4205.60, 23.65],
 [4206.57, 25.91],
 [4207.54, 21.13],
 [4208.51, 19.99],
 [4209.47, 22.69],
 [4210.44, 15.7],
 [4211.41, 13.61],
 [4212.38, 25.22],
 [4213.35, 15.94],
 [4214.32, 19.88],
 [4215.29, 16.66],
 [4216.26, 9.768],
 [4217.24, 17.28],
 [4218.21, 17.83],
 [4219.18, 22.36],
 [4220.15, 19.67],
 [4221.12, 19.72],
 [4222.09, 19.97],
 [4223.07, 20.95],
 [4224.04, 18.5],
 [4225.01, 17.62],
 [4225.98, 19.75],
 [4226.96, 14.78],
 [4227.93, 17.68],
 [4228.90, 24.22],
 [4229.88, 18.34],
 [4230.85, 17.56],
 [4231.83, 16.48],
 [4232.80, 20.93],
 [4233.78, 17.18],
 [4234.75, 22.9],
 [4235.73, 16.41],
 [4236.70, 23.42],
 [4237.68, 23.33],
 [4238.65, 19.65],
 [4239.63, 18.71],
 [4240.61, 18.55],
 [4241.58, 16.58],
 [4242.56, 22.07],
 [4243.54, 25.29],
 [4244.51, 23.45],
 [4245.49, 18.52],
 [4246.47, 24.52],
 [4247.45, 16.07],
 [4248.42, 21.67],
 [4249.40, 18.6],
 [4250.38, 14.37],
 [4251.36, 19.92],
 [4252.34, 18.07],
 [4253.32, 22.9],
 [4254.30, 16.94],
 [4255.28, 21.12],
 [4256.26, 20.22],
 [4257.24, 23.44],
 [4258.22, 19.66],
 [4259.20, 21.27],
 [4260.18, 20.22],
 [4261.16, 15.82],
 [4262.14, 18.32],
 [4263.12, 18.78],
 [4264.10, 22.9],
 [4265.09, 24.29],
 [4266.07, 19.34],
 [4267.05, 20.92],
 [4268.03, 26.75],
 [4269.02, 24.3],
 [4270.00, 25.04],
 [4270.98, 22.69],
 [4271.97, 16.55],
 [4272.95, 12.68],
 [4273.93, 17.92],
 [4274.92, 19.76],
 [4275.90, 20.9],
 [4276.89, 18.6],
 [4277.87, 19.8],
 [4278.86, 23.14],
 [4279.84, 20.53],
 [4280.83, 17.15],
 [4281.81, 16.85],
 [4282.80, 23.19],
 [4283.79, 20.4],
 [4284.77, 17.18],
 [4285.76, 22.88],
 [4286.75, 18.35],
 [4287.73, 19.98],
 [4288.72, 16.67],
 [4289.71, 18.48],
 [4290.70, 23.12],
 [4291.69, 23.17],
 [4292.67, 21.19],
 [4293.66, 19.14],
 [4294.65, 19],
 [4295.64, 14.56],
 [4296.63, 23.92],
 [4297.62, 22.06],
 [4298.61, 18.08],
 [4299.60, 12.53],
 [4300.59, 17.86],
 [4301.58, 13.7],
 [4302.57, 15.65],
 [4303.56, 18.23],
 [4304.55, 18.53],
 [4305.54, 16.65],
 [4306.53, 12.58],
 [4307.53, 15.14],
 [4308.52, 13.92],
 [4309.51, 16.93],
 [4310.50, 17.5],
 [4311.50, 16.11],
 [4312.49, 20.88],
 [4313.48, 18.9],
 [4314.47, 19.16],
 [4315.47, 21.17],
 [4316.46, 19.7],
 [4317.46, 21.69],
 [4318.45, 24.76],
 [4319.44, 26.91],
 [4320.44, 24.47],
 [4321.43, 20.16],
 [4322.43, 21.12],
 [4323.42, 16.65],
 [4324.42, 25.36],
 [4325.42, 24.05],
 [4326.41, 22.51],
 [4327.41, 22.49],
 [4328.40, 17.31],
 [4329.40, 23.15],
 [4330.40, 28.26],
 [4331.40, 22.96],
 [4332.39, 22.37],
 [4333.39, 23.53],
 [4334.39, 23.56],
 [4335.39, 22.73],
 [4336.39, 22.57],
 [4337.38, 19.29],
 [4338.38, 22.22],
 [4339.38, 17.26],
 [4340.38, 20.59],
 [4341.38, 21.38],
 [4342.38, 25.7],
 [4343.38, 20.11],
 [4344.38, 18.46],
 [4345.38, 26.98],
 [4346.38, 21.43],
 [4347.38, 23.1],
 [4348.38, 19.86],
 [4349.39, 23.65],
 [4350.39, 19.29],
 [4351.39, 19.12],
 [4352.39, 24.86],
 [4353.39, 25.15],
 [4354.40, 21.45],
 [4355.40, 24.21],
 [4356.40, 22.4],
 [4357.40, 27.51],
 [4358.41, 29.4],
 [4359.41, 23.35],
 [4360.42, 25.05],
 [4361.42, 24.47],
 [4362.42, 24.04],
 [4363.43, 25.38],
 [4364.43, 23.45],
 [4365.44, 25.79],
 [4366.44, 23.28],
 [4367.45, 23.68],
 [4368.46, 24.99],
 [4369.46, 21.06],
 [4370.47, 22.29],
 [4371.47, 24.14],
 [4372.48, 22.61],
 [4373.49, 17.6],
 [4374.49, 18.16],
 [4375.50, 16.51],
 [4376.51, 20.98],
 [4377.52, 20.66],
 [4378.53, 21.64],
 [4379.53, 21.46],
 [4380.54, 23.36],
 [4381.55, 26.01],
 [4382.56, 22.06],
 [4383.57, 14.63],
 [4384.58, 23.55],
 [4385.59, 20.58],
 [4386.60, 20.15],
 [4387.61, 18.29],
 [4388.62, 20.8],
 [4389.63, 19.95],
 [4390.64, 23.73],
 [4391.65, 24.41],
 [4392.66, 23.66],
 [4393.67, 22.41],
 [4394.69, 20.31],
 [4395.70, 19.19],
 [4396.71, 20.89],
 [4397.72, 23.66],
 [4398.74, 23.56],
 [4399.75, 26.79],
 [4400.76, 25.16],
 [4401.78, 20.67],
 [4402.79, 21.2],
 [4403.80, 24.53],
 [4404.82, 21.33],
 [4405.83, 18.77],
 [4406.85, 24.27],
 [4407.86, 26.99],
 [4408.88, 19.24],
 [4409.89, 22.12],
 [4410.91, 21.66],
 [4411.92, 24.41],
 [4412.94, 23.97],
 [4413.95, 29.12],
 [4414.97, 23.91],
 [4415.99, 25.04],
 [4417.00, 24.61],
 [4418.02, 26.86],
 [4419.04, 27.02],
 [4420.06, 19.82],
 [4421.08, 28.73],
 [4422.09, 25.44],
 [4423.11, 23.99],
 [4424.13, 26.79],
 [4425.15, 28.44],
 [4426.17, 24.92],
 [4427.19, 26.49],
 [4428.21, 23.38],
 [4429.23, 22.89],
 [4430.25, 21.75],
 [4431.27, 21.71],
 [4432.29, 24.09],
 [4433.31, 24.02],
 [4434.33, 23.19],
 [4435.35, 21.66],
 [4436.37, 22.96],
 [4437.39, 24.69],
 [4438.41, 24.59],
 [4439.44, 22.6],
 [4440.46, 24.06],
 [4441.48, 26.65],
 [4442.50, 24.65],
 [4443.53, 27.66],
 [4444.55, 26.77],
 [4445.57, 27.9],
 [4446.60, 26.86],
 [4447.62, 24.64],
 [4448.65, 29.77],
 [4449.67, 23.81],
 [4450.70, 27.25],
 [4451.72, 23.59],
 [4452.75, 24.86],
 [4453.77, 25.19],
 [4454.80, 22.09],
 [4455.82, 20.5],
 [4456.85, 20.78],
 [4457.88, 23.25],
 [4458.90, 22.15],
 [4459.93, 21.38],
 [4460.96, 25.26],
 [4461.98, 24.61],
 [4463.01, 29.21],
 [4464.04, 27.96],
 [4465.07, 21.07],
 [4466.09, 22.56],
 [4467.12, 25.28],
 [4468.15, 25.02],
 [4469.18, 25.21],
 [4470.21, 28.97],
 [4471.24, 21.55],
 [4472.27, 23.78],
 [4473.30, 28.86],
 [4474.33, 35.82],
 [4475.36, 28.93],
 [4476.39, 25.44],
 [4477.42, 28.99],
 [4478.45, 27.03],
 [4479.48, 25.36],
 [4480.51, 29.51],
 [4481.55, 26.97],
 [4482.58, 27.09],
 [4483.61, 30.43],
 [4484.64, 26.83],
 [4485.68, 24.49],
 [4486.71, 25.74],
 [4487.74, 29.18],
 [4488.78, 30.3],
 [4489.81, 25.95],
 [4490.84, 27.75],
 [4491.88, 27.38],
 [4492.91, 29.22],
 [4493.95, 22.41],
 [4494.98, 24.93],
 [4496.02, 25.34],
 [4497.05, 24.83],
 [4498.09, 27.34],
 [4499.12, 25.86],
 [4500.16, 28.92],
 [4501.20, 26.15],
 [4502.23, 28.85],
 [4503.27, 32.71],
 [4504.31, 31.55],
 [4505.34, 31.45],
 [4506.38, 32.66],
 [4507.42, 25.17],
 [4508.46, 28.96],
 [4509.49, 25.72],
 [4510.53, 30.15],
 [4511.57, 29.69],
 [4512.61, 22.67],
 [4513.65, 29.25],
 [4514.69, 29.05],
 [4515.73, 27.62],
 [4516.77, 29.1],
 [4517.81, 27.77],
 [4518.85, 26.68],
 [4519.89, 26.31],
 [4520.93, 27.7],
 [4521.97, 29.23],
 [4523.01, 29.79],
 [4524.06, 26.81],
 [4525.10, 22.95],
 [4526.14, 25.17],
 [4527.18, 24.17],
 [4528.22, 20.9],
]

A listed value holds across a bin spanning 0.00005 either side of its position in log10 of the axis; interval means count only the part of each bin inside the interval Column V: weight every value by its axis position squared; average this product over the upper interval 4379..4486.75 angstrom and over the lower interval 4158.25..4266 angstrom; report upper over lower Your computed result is 1.35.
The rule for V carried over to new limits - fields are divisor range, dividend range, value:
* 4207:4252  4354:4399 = 1.24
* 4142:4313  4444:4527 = 1.53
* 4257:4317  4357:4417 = 1.24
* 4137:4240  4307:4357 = 1.14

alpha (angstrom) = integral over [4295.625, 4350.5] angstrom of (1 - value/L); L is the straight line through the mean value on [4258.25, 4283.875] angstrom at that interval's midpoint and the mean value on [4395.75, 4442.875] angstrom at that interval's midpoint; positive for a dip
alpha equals 3.01 angstrom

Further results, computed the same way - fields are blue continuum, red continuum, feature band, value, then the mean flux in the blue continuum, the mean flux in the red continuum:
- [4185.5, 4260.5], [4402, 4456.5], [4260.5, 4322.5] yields 5.4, 19.9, 24.4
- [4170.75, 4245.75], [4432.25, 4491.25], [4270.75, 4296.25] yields 2.5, 19.7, 25.6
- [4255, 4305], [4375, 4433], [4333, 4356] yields -0.6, 19.7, 23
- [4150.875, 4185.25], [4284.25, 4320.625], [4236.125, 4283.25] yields -2.7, 19.8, 18.9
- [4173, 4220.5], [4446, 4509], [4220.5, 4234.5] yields 1.1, 19.8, 26.5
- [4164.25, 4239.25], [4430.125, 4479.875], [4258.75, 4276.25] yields 0.6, 19.8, 25.1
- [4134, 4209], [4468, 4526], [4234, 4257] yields 2.0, 20.5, 27.6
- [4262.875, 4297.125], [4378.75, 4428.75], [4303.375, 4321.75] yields 1.7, 20.3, 23.2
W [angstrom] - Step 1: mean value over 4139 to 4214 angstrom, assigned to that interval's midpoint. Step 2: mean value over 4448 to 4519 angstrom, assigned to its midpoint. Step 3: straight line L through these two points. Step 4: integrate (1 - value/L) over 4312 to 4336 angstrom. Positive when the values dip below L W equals 1.20 angstrom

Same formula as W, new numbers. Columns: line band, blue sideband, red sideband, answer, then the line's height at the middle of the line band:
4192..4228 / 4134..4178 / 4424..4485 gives 3.0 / 21.3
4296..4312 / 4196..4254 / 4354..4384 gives 3.4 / 21.4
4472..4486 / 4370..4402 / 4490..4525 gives -0.9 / 26.3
